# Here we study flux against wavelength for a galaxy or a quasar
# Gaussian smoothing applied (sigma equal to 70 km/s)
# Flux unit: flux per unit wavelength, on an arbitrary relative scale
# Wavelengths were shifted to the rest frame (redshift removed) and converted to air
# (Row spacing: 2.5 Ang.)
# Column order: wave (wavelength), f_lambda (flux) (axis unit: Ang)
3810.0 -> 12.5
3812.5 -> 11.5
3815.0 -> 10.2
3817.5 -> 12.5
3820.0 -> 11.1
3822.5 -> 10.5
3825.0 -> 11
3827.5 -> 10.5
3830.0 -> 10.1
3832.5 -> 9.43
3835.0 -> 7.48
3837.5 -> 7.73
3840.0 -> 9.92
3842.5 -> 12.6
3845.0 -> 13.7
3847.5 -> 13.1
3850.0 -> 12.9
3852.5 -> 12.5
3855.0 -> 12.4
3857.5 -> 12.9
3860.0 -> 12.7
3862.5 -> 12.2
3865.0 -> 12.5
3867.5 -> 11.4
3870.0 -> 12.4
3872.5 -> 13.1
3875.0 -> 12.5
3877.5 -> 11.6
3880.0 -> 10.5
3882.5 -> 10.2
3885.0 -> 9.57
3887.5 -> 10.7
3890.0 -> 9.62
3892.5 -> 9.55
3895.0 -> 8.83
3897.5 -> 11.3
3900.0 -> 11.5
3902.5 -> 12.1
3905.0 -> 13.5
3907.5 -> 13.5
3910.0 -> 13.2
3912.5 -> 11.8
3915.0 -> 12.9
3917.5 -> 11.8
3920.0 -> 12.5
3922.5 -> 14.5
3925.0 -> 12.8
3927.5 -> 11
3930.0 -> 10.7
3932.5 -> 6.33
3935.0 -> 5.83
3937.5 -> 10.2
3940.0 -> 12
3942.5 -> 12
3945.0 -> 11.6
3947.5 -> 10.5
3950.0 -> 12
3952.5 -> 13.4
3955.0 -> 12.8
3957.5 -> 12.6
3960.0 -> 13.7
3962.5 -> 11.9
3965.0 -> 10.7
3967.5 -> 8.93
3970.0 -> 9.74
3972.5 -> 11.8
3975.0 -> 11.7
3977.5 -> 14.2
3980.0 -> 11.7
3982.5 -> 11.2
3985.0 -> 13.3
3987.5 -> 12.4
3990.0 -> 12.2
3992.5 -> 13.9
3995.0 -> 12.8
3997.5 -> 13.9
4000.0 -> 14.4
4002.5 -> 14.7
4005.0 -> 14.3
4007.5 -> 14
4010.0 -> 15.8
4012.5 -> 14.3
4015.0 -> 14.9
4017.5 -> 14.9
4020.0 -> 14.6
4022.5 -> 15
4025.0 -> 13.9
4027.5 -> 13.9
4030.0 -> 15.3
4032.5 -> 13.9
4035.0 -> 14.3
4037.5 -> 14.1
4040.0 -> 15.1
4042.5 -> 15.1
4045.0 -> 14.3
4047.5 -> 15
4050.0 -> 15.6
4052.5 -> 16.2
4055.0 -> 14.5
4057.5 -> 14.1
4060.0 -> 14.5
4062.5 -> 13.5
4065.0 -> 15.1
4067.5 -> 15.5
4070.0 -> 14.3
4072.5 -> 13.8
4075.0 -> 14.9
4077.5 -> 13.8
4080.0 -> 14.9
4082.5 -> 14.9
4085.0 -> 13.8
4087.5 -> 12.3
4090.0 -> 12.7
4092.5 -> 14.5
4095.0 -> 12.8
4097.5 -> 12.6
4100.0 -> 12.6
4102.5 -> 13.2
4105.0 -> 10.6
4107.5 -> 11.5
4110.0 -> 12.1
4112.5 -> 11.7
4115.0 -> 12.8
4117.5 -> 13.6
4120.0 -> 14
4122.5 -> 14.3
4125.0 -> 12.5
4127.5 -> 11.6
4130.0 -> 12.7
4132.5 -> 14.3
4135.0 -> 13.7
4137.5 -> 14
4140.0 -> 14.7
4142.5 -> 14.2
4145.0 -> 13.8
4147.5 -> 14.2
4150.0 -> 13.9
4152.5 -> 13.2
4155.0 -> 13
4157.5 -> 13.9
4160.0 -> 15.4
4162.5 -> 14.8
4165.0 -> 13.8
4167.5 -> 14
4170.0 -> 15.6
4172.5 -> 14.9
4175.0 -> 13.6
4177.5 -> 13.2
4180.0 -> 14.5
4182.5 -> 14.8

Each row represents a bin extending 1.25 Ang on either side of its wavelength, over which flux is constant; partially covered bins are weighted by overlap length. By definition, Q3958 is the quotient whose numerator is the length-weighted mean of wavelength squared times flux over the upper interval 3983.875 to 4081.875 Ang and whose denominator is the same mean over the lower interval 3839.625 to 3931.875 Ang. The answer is 1.30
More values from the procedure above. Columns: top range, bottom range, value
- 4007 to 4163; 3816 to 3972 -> 1.35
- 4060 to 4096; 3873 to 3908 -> 1.40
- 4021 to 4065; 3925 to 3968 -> 1.39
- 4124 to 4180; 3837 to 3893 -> 1.38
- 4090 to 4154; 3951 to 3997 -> 1.16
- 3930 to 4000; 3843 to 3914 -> 1.03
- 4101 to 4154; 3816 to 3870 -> 1.33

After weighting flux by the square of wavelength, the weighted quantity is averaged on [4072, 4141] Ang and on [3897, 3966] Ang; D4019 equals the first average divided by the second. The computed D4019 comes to 1.23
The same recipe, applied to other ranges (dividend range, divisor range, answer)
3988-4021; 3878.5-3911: 1.35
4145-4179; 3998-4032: 1.04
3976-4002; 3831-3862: 1.22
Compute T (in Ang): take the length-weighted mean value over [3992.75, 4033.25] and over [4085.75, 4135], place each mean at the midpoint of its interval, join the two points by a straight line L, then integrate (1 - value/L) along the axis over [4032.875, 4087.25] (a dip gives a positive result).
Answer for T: -3.8 Ang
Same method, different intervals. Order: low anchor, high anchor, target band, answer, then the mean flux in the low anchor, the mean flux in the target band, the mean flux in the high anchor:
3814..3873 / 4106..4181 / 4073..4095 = -1.2 Ang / 11.4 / 13.9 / 13.6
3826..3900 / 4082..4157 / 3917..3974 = 2.6 Ang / 11.2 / 11.3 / 13.2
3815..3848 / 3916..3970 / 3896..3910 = -1.7 Ang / 10.7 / 12.4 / 11.3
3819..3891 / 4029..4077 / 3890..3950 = 5.3 Ang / 11.3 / 11.3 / 14.7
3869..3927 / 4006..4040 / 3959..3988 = 3.7 Ang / 11.7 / 11.7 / 14.5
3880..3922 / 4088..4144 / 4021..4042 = -3.5 Ang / 11.4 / 14.5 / 13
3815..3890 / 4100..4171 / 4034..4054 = -3.5 Ang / 11.3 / 15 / 13.4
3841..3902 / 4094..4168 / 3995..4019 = -3.7 Ang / 11.7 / 14.5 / 13.3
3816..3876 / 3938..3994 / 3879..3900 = 2.8 Ang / 11.5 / 10.1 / 12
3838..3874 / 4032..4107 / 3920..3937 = 3.4 Ang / 12.4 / 10.4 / 14.1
